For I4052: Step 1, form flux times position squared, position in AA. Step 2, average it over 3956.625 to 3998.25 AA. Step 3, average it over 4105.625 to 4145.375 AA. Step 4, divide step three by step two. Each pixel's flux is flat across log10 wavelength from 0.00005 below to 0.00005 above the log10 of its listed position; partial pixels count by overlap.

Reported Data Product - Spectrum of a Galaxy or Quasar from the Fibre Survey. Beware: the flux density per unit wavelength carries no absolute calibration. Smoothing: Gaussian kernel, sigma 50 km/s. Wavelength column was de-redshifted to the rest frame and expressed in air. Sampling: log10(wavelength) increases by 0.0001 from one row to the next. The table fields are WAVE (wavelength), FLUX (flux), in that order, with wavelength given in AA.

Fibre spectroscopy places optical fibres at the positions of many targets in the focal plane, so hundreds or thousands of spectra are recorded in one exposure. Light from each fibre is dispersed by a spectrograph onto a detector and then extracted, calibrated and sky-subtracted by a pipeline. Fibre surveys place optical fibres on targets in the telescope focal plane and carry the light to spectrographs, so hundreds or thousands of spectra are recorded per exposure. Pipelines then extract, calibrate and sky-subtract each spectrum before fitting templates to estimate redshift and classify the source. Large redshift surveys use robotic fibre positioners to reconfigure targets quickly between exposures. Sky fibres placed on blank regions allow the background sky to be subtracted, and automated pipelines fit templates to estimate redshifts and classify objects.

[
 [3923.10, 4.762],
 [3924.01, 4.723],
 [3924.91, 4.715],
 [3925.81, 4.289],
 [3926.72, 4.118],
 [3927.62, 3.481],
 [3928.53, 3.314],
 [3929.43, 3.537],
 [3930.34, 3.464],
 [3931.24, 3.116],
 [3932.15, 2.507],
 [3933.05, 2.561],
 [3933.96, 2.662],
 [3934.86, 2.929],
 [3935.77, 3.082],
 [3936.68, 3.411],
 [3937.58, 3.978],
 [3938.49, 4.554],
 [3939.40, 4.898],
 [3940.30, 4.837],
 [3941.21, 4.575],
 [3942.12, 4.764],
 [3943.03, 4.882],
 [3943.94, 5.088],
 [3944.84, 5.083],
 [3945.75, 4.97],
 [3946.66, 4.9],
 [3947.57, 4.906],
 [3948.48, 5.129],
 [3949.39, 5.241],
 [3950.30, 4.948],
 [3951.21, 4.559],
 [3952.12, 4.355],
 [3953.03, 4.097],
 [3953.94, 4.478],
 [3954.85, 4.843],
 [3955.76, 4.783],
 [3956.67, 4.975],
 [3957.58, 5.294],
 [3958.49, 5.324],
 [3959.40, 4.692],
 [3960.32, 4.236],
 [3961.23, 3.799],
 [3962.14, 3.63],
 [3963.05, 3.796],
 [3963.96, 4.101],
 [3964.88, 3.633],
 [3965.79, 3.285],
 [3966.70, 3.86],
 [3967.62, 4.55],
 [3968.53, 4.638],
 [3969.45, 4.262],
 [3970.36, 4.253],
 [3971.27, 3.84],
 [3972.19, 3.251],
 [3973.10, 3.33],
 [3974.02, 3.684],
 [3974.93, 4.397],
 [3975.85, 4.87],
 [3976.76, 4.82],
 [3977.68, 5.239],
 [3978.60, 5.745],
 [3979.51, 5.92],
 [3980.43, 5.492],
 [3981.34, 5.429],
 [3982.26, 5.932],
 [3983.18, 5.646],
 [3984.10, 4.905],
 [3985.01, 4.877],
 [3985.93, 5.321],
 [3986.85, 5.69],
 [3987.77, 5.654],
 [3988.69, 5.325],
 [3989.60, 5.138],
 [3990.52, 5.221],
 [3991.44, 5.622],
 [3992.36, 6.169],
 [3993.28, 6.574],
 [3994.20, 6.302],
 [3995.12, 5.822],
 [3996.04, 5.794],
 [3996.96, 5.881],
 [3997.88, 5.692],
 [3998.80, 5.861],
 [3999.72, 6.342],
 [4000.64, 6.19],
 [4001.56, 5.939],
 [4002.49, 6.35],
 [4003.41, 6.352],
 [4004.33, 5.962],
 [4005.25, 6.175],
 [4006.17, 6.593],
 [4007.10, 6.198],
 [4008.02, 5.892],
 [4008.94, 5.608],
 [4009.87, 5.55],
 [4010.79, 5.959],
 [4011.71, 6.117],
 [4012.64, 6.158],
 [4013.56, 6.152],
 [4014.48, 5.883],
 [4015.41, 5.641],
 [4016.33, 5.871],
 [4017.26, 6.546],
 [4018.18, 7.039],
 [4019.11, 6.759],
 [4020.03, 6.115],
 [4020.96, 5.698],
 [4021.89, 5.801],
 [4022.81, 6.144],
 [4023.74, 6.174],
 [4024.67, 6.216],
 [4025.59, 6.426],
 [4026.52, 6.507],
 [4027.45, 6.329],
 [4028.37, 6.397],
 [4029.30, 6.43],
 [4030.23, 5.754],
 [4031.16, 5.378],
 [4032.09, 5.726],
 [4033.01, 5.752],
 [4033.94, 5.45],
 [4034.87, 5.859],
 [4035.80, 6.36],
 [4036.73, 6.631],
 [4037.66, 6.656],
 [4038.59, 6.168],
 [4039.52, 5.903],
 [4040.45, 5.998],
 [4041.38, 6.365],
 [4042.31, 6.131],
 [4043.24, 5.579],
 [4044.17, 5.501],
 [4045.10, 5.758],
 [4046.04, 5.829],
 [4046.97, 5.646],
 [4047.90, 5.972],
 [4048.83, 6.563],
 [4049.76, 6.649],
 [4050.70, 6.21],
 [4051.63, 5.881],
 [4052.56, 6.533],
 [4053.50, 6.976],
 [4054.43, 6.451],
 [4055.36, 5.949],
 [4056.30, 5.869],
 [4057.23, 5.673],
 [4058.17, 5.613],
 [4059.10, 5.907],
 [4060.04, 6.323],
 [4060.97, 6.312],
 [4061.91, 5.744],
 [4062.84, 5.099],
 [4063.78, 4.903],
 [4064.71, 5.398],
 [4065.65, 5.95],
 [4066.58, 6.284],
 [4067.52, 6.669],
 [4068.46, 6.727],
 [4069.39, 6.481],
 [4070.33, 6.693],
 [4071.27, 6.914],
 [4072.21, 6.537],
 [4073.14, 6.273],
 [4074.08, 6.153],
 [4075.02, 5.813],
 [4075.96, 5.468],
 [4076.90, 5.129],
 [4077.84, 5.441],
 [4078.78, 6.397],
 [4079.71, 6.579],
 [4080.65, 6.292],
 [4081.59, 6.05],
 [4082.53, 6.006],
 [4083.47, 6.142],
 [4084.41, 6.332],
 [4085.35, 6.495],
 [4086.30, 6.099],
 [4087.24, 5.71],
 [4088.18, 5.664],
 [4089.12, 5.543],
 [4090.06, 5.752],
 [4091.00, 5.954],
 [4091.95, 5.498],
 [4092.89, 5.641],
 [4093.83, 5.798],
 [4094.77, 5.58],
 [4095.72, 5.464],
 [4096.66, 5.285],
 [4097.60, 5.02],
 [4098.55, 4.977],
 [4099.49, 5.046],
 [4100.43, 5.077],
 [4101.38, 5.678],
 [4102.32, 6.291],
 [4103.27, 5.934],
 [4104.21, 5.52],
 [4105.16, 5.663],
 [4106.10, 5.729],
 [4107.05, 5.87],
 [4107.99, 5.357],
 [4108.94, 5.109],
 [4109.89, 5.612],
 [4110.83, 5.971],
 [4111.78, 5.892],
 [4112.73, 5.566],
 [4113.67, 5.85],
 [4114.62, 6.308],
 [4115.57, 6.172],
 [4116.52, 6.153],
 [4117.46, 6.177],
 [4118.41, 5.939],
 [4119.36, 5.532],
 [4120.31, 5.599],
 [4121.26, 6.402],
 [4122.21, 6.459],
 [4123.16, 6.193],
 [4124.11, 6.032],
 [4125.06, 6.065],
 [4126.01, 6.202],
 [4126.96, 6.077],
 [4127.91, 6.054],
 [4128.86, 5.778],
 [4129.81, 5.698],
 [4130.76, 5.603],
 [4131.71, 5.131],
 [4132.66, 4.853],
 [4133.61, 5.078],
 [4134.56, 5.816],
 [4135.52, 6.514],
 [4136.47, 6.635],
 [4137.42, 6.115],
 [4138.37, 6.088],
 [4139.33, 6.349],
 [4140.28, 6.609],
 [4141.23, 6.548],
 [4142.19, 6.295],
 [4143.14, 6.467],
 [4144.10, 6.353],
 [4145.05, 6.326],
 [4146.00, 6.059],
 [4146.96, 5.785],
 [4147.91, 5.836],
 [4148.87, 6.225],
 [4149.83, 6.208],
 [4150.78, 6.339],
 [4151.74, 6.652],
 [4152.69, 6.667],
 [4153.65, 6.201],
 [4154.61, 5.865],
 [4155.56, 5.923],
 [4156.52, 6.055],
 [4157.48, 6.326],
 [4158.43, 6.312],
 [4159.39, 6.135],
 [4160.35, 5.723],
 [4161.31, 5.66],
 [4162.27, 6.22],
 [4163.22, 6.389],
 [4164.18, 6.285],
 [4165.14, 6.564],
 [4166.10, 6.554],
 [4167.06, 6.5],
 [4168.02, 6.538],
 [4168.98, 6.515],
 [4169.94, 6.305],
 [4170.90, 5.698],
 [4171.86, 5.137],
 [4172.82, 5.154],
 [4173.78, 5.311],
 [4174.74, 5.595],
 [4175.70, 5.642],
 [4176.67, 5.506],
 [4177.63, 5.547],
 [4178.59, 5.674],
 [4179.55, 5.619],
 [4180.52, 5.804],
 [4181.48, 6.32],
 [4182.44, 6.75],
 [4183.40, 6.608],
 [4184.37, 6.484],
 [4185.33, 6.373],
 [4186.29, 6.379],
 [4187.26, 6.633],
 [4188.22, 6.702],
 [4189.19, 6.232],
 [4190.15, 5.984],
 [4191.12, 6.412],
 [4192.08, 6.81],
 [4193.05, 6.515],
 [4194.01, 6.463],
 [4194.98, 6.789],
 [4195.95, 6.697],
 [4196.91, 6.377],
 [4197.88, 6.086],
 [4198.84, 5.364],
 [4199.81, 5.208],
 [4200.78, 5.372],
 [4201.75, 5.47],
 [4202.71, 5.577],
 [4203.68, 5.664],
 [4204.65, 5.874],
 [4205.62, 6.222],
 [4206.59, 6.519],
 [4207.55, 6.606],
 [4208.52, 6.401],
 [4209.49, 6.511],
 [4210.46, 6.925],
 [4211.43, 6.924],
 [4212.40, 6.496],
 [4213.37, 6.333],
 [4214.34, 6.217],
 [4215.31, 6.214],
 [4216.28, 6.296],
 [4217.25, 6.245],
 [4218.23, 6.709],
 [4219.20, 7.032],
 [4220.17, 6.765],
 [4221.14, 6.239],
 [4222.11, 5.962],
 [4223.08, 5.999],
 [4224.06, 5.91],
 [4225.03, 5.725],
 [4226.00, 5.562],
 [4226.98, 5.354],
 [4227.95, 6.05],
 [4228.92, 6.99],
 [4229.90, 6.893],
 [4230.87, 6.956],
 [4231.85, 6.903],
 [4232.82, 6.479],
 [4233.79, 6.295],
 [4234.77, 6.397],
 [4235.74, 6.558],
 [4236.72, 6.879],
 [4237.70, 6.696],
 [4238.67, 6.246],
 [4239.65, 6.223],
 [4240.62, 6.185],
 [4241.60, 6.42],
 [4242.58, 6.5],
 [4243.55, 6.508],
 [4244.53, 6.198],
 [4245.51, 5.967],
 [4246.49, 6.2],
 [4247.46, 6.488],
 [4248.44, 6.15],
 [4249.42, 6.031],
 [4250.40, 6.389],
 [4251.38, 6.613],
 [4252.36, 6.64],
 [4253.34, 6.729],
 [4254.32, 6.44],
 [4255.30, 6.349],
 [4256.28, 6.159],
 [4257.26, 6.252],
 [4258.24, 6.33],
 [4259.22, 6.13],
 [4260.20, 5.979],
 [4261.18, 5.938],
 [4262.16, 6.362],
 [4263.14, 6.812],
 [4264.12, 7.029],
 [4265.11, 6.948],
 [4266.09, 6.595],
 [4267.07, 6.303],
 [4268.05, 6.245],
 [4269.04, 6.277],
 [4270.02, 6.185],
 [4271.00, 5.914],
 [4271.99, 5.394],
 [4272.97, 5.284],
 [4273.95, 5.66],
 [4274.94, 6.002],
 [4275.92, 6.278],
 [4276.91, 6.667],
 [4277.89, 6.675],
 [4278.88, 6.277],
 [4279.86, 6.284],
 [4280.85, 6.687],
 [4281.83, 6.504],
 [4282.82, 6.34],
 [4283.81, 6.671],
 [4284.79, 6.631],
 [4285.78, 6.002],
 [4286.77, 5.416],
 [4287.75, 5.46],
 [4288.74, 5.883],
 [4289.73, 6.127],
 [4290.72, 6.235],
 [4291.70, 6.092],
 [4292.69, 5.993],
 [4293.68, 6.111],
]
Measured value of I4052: 1.3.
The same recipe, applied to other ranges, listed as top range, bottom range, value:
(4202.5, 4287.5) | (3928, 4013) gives 1.48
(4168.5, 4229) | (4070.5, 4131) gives 1.10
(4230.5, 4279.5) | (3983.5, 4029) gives 1.20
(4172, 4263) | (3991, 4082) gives 1.12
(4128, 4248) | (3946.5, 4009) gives 1.34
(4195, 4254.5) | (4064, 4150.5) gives 1.12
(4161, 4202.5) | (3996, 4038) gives 1.08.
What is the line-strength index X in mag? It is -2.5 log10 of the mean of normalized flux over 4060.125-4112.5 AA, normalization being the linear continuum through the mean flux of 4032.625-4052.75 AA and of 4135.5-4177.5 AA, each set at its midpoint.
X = 0.05 mag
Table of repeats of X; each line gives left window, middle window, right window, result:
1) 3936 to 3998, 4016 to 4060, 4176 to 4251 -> -0.17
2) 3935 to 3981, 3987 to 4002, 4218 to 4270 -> -0.23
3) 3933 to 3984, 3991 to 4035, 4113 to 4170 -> -0.22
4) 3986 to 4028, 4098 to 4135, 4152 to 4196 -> 0.07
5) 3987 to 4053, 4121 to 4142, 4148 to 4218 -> 0.02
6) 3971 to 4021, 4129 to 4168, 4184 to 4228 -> -0.01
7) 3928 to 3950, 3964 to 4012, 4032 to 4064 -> -0.07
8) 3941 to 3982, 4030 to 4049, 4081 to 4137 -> -0.14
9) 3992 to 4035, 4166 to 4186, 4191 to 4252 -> 0.05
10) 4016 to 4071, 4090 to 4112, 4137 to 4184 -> 0.10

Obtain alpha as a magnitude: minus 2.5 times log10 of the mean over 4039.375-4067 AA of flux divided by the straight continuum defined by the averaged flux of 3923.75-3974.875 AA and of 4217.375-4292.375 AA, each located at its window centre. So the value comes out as -0.21 mag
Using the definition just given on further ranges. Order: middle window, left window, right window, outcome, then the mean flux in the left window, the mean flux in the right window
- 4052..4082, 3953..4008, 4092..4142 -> -0.10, 5.12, 5.81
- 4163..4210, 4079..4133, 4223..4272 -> 0.00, 5.8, 6.34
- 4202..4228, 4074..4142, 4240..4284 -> -0.01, 5.84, 6.31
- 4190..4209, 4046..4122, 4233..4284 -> 0.01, 5.91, 6.33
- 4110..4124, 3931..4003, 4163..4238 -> -0.06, 4.78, 6.23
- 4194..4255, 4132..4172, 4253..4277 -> -0.02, 6.16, 6.24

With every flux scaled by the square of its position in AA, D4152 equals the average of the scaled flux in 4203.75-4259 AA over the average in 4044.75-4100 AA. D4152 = 1.16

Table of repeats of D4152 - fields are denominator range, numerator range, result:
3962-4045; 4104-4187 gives 1.15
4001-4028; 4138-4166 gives 1.08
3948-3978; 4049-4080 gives 1.47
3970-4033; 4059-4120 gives 1.07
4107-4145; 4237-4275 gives 1.12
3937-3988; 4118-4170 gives 1.43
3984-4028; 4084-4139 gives 1.02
